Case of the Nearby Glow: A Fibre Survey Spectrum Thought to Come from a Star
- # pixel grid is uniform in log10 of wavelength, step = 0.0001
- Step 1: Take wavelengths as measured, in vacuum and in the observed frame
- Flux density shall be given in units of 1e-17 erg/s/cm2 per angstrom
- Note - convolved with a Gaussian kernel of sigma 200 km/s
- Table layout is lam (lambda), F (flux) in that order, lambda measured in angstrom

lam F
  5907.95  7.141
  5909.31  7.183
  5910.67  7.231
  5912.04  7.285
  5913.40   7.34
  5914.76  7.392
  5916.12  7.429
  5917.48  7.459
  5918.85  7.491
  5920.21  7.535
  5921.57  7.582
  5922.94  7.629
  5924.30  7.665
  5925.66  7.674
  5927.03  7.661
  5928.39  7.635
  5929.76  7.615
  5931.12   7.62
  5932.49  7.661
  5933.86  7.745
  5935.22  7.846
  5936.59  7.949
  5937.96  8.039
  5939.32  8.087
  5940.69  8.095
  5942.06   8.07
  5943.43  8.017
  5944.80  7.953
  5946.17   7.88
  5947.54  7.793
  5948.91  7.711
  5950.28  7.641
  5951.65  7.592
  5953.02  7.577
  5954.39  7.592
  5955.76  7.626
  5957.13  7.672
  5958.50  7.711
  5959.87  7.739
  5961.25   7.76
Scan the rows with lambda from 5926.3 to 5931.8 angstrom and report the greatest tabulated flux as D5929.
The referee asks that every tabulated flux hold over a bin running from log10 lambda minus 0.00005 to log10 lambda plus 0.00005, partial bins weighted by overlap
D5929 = 7.661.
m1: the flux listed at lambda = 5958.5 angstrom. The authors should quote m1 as 7.711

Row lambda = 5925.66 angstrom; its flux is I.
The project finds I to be 7.674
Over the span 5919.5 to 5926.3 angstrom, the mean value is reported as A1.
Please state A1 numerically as 7.63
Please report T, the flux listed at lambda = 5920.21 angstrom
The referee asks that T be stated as 7.535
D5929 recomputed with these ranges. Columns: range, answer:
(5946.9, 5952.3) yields 7.793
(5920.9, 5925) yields 7.665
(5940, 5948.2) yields 8.095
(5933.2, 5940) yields 8.087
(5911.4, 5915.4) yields 7.392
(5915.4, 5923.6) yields 7.629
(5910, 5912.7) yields 7.285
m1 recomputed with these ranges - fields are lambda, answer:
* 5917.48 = 7.459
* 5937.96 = 8.039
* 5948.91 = 7.711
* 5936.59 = 7.949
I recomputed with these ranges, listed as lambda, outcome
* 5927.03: 7.661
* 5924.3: 7.665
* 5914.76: 7.392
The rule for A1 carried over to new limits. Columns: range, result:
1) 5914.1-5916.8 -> 7.42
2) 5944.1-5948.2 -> 7.87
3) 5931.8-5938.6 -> 7.84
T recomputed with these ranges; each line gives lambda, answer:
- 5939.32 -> 8.087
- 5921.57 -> 7.582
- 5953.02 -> 7.577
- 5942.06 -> 8.07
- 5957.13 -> 7.672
